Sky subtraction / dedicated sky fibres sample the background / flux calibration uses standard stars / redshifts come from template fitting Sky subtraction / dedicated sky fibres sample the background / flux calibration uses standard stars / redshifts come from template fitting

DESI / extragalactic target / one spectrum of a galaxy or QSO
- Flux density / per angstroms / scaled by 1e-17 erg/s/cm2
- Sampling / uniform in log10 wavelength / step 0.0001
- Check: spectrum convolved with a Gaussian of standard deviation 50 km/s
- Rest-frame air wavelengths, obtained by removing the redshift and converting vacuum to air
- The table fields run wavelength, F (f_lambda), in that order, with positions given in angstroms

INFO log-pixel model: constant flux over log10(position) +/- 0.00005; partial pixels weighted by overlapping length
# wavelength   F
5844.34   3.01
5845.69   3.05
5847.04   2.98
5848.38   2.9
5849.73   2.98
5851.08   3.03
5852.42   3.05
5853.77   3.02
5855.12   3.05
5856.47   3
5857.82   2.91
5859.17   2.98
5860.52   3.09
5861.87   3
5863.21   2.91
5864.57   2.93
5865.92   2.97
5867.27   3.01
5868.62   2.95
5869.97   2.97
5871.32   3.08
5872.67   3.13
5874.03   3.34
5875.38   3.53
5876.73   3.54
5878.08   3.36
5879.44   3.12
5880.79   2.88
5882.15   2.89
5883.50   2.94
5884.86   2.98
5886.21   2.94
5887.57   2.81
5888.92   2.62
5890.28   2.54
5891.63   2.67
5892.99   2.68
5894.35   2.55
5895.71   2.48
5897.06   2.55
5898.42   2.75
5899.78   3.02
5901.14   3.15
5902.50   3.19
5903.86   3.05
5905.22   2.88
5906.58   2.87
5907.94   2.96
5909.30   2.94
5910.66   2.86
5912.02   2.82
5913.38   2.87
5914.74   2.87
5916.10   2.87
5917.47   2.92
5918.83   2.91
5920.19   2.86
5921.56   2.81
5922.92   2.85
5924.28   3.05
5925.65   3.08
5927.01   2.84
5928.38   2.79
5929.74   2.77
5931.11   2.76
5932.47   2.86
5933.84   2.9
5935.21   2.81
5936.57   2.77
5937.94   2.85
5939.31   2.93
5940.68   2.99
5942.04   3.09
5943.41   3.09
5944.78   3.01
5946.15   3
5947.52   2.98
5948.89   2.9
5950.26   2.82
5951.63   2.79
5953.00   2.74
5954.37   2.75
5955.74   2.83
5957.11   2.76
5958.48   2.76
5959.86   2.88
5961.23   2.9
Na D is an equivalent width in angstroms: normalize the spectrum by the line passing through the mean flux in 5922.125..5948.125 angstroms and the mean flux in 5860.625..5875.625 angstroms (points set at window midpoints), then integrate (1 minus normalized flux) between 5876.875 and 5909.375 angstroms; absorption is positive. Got 1.4 angstroms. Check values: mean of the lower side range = 3.06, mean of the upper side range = 2.92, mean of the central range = 2.88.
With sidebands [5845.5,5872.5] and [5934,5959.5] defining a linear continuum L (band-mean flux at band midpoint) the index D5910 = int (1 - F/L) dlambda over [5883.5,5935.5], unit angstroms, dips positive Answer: 1.5 angstroms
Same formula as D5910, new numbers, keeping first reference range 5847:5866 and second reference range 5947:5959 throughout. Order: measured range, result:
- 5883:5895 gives 0.75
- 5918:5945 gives -0.44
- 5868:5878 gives -0.92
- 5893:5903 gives 0.40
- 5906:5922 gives 0.02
